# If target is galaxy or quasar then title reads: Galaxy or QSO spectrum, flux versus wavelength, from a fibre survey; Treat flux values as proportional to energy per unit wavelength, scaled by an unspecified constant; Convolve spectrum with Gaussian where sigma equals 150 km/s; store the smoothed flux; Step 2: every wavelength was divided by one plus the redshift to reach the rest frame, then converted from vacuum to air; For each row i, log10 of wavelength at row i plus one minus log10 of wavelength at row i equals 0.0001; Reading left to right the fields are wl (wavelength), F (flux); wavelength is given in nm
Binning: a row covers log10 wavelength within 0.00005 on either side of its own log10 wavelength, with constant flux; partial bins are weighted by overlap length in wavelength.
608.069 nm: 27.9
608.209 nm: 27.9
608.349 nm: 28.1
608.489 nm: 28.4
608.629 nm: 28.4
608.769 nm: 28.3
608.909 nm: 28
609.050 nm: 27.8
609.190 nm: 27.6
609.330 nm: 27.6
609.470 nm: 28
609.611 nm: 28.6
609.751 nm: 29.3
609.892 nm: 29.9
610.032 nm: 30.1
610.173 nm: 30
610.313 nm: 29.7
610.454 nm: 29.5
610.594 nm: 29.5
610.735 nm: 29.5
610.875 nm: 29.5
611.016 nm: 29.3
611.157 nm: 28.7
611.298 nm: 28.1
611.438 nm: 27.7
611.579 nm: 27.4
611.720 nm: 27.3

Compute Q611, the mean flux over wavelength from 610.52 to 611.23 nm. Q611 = 29.3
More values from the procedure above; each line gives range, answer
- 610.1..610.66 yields 29.7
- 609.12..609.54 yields 27.8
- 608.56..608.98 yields 28.2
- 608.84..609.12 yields 27.8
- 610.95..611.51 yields 28.4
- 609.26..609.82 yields 28.4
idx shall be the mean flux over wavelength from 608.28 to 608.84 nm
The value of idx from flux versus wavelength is 28.3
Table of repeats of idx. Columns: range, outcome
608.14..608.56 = 28.2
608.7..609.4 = 27.9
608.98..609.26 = 27.7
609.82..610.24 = 30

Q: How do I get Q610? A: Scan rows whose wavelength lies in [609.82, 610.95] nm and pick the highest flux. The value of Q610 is 30.1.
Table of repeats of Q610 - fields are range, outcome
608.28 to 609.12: 28.4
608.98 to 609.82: 29.3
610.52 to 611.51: 29.5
